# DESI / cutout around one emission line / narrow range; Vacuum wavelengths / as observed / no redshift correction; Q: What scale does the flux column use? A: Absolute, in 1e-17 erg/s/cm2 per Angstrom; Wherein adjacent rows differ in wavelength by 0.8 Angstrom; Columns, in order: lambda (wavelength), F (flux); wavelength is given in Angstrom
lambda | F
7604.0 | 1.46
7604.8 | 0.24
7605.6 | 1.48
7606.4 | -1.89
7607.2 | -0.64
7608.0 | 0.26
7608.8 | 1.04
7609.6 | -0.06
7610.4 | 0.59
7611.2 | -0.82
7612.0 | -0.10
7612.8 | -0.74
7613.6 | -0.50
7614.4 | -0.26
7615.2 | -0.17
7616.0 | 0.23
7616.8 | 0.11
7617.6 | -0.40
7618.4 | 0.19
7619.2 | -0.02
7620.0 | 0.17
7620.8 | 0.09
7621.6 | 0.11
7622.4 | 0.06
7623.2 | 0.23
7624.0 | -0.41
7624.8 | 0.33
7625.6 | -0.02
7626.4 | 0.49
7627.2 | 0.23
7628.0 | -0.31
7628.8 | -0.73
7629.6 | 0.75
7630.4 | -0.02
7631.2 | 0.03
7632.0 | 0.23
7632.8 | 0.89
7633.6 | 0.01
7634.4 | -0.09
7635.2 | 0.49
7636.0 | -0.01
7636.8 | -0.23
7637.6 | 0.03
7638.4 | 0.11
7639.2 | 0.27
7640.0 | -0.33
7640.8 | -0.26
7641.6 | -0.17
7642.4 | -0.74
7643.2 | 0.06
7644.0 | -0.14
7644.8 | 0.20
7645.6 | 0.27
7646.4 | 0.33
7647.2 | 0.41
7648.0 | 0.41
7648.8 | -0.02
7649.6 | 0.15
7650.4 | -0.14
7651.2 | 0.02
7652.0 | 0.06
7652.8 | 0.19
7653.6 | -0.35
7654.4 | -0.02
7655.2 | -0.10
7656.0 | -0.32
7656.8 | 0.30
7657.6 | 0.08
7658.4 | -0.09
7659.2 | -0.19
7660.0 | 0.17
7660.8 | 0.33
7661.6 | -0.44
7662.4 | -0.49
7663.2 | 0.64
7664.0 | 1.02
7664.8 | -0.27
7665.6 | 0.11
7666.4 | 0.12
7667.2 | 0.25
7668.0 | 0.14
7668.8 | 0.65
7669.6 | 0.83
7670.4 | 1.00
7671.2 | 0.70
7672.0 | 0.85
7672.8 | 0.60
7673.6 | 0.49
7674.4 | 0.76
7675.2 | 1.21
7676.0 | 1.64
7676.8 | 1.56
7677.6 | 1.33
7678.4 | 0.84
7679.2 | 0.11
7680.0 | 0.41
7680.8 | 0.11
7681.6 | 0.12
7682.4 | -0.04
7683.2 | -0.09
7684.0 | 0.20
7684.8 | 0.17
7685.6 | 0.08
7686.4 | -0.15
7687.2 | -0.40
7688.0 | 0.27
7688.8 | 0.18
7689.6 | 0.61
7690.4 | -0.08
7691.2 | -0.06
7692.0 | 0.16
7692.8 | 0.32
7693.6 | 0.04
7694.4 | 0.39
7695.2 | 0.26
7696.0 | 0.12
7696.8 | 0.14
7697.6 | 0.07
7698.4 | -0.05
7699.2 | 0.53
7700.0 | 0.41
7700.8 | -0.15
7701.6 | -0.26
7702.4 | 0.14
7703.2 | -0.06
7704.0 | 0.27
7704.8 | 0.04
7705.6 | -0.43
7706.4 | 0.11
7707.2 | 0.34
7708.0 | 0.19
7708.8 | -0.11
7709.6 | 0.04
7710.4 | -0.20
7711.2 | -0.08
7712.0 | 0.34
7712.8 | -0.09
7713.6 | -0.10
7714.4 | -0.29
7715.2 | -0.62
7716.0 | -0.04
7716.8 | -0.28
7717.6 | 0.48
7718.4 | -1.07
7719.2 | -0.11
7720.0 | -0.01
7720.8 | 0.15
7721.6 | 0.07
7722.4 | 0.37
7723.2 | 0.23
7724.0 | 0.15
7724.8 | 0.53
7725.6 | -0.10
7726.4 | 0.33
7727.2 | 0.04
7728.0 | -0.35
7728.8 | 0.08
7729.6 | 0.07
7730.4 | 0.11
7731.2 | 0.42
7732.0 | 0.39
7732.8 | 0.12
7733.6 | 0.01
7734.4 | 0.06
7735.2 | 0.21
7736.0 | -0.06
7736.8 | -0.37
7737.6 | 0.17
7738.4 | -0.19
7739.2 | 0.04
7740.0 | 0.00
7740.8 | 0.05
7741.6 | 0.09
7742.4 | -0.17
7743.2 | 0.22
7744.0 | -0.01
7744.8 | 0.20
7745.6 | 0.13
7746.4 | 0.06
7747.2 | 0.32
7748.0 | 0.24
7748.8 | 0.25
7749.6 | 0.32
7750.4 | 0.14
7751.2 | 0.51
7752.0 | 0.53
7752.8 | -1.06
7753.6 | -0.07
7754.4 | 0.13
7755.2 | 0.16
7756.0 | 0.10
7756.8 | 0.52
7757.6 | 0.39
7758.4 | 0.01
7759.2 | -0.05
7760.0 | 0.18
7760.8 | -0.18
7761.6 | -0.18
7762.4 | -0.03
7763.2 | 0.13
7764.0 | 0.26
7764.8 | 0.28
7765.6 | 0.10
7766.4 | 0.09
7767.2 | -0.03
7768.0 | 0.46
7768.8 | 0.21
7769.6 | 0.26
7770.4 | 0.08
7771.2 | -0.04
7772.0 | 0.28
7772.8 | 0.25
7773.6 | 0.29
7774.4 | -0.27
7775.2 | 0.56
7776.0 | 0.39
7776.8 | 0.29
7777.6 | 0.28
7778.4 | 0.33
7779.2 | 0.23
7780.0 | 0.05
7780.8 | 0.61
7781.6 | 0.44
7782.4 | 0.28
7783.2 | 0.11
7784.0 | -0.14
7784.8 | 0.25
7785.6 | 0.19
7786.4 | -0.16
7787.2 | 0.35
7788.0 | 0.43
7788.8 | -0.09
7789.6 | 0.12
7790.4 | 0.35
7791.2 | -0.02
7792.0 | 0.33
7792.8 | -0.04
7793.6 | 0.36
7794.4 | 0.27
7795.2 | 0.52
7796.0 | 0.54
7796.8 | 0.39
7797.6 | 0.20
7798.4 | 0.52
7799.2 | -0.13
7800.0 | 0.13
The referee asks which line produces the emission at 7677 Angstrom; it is [O II] 3727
